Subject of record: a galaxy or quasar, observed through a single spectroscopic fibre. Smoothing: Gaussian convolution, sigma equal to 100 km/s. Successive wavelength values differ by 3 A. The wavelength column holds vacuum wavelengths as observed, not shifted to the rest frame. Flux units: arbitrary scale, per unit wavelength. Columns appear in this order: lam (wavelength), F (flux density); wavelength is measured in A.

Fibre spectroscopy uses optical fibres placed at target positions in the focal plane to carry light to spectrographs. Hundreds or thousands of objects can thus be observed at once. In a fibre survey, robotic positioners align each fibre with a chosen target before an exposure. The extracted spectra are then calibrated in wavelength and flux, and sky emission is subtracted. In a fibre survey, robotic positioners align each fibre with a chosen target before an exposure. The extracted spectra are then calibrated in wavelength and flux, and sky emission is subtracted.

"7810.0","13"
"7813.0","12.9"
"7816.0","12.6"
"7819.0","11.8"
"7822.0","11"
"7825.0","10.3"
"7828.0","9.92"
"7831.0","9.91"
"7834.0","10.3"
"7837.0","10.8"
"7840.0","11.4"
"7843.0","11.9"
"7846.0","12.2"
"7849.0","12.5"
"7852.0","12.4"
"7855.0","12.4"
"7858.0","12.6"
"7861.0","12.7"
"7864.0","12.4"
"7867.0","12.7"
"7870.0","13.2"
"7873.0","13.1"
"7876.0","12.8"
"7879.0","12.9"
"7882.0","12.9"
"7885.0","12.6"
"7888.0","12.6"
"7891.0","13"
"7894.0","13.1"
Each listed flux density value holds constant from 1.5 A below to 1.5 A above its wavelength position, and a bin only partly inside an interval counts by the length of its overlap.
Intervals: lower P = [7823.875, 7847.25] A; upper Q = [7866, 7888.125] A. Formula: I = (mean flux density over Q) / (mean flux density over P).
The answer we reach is 1.19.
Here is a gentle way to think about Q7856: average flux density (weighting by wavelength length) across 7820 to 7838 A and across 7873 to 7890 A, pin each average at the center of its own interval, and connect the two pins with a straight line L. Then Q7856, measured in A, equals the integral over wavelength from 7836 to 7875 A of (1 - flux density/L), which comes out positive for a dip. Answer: -2.5 A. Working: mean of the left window 10.4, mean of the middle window 12.4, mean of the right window 12.8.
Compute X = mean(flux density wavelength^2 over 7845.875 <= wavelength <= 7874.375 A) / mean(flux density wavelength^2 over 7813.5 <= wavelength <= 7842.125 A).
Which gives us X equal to 1.2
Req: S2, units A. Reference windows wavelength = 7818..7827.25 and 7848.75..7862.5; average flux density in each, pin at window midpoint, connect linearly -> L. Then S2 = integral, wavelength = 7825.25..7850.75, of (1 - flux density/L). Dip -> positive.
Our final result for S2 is 1.3 A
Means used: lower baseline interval 10.9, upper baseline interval 12.5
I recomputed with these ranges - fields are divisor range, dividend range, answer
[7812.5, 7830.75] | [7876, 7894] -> 1.14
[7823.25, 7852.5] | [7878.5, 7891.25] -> 1.15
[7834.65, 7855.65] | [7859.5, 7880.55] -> 1.08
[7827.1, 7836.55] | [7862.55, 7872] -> 1.26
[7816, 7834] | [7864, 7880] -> 1.20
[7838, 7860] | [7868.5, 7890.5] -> 1.06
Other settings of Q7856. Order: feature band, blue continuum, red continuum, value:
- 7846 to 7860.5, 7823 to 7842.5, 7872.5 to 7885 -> -1.1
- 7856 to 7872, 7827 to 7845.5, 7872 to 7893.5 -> -0.9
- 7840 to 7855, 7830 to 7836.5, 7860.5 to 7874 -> -1.2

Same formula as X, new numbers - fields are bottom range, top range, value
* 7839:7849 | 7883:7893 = 1.08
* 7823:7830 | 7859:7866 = 1.25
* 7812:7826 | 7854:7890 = 1.10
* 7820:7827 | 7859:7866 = 1.19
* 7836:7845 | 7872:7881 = 1.14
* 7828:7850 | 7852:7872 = 1.14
